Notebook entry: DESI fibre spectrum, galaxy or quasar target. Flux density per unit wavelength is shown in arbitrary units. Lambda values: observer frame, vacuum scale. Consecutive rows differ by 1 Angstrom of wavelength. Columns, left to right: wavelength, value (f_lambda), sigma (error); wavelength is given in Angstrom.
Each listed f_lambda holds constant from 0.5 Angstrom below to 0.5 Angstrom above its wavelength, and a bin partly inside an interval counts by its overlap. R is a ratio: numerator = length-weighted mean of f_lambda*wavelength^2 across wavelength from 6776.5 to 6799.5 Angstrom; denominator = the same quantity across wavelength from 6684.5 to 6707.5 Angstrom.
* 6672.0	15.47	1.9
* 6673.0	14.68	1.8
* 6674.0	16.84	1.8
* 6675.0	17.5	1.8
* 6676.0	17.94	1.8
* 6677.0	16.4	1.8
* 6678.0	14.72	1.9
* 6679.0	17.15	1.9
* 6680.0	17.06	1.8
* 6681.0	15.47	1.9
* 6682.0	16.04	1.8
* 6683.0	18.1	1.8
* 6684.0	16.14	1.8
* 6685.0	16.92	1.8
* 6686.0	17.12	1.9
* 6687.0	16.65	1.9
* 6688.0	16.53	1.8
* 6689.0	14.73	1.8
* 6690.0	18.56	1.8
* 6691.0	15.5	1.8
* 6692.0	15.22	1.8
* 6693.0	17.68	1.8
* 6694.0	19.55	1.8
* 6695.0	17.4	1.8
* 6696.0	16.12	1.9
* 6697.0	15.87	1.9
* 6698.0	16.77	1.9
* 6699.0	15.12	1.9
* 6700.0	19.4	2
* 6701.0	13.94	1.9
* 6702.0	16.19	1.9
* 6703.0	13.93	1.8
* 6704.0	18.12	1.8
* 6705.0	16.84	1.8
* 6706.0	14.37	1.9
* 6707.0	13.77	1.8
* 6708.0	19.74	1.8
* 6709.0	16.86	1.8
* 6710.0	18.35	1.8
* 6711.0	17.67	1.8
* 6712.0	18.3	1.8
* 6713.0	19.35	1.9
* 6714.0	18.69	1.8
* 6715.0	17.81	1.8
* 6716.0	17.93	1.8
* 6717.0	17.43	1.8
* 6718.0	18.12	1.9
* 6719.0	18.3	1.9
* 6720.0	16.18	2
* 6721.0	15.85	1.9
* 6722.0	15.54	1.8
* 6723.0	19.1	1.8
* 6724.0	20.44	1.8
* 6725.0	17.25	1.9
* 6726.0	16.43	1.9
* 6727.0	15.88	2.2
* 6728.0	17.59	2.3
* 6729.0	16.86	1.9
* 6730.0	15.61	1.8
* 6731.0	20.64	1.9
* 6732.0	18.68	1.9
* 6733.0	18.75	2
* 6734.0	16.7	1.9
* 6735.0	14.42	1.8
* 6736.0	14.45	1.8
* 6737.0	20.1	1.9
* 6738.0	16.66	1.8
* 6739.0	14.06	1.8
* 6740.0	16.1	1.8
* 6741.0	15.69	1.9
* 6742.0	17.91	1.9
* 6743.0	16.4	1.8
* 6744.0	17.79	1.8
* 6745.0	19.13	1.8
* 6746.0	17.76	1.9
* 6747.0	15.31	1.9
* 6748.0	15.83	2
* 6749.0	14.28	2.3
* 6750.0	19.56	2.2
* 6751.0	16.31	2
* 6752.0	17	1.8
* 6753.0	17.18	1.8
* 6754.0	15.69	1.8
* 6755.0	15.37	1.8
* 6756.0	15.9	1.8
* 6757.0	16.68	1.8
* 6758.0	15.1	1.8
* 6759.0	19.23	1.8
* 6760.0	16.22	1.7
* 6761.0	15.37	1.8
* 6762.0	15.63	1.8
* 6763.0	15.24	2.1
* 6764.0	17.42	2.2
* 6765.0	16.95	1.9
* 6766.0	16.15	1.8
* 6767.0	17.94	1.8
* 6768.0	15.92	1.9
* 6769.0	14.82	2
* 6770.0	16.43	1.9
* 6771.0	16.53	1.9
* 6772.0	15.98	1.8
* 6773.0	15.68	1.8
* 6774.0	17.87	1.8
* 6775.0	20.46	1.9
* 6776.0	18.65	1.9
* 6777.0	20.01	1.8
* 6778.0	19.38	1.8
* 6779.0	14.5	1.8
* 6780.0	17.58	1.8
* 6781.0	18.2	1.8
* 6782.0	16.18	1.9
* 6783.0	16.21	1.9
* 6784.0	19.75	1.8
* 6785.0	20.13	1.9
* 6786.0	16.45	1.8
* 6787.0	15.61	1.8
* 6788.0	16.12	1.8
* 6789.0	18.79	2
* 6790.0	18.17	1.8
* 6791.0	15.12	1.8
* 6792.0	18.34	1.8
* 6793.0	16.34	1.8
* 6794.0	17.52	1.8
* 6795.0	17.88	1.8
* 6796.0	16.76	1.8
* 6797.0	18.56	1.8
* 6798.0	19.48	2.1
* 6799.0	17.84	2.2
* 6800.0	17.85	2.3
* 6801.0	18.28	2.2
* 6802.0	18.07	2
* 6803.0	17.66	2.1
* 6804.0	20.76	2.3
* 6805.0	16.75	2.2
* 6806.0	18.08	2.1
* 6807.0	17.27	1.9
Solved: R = 1.11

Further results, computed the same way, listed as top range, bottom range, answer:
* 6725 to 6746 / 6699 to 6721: 1.00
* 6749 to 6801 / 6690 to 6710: 1.06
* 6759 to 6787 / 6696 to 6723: 1.03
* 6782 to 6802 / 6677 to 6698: 1.09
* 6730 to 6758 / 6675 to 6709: 1.03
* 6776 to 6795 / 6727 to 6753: 1.05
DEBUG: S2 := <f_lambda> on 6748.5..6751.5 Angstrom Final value 16.7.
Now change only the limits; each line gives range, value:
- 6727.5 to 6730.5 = 16.7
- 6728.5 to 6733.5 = 18.1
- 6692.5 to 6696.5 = 17.7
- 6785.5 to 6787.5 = 16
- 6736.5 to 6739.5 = 16.9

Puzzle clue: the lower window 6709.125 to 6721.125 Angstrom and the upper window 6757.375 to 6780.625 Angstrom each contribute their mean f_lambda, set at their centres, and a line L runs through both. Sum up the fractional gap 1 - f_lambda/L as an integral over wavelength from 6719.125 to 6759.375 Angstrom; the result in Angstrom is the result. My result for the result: 1.3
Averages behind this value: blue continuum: 17.9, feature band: 16.9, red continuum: 16.9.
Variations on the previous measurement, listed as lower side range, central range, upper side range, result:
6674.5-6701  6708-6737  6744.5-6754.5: -1.4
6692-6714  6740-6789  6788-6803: 1.5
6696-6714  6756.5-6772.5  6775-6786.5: 1.3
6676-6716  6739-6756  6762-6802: 0.5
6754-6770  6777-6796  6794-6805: 0.1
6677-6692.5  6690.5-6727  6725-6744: -1.0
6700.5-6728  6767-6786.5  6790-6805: 0.3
